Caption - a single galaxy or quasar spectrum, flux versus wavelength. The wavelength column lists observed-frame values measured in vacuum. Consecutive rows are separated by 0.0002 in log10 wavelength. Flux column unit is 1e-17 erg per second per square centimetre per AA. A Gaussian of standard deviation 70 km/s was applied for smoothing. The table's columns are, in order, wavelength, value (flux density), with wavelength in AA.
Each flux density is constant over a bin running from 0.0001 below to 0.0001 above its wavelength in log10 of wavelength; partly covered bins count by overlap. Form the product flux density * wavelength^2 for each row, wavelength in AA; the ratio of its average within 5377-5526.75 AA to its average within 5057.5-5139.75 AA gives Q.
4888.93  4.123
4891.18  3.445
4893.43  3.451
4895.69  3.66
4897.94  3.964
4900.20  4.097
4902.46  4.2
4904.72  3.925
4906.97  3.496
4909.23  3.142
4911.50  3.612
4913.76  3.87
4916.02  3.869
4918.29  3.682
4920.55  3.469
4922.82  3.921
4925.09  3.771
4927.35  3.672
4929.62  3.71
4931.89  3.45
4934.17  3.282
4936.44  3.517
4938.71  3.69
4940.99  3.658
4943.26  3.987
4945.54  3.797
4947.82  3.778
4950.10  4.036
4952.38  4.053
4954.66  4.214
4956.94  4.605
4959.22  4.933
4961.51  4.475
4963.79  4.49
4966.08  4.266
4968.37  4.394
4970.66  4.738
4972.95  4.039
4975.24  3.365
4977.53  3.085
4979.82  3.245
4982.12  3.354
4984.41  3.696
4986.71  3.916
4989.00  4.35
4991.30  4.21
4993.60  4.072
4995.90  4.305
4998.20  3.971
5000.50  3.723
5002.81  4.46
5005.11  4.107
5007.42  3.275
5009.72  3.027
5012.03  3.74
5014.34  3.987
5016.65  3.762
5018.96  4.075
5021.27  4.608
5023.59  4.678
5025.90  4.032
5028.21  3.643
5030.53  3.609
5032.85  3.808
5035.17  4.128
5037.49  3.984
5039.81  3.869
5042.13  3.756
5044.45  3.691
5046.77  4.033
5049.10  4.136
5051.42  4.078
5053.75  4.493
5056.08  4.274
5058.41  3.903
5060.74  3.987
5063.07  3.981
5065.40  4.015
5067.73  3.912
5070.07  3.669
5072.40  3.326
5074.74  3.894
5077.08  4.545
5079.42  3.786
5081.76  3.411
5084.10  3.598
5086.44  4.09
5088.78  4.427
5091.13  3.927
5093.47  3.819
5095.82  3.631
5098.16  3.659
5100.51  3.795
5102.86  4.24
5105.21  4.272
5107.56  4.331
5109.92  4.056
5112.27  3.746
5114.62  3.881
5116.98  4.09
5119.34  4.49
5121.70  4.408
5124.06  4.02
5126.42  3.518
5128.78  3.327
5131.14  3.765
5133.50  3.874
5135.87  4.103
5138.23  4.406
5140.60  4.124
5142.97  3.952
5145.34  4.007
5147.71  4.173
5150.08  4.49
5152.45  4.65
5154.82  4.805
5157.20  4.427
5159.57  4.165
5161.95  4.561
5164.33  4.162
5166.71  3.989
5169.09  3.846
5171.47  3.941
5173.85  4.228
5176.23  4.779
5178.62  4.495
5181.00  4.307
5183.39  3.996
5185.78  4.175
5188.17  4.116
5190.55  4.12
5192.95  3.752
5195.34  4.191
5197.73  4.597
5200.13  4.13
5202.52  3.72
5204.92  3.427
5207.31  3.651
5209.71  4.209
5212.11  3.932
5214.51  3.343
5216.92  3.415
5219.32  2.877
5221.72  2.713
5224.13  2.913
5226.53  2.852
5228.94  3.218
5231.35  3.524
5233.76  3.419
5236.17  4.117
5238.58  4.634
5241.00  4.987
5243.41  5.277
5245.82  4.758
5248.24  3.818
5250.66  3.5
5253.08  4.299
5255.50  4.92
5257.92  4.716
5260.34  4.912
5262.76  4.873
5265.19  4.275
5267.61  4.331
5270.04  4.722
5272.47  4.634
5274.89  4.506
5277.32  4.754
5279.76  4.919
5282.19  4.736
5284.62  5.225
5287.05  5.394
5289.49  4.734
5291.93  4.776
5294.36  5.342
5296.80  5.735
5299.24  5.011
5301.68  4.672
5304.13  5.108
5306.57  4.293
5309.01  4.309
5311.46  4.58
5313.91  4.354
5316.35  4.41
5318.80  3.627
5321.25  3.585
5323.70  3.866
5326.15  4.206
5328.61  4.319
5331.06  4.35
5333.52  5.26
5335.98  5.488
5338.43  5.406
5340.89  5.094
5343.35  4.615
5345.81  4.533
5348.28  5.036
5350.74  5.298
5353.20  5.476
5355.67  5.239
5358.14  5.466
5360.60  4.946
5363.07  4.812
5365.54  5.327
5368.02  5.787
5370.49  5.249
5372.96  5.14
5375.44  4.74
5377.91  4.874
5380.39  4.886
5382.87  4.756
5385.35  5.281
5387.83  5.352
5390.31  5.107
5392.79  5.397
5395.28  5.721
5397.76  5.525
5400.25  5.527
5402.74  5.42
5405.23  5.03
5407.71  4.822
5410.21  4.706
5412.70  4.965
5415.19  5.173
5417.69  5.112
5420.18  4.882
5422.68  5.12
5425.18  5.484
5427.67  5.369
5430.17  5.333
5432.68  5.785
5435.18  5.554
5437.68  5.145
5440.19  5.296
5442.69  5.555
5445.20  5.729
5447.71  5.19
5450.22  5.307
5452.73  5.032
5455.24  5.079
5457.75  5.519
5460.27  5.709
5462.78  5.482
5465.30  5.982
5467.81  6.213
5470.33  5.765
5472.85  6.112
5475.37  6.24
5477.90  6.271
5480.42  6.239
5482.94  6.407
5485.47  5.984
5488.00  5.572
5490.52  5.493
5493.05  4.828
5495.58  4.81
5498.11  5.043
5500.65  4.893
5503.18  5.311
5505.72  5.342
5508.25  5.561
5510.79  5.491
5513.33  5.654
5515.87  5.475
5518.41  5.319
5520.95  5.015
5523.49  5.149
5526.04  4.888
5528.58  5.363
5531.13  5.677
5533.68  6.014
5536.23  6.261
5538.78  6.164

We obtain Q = 1.56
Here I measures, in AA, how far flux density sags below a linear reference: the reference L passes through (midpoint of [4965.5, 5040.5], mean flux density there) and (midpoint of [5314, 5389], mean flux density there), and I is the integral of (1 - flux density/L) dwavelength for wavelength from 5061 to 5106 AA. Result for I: 2.7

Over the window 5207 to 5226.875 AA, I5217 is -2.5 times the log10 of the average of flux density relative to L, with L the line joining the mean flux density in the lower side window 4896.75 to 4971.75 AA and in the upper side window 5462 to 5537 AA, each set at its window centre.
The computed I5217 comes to 0.39 mag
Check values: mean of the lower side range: 3.93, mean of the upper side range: 5.59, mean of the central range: 3.33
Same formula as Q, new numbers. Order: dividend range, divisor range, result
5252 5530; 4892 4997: 1.57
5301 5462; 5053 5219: 1.37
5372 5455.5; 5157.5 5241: 1.46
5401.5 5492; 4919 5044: 1.68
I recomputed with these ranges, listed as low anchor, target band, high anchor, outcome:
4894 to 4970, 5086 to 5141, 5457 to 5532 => 5.44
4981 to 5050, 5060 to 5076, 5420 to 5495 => 1.18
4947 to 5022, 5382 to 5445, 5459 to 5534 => 0.58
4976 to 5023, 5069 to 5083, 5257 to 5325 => 1.01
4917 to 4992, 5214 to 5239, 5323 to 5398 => 7.21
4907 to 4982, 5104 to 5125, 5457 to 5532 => 1.14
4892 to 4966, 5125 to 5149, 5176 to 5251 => -0.25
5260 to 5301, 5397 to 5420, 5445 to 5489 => 1.53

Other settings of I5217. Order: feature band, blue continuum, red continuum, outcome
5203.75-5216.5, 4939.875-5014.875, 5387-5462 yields 0.25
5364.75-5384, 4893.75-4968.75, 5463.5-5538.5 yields 0.03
